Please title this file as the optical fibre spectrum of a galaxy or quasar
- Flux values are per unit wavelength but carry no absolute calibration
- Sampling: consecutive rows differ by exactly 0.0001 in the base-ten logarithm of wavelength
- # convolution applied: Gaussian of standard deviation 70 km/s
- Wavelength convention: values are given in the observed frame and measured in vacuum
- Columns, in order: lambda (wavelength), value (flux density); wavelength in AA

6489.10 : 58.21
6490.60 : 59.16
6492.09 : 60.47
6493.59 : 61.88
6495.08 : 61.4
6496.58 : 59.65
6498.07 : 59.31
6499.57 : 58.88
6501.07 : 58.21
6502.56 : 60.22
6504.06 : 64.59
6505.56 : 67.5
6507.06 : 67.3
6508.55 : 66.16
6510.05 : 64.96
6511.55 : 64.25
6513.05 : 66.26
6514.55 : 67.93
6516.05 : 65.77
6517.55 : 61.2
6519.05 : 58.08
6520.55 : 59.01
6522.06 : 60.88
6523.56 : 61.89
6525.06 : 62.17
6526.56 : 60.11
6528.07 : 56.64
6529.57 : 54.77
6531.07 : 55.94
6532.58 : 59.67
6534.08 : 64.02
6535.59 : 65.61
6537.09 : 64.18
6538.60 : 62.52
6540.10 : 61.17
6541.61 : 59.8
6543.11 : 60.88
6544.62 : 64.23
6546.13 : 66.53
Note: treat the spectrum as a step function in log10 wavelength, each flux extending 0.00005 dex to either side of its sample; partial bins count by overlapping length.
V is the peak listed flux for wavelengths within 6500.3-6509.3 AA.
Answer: 67.5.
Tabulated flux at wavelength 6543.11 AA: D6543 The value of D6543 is 60.88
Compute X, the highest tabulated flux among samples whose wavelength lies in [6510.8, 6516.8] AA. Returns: 67.93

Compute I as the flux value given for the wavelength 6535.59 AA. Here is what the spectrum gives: 65.61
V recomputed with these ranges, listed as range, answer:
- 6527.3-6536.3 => 65.61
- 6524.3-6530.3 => 62.17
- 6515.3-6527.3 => 65.77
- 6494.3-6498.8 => 61.4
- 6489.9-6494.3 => 61.88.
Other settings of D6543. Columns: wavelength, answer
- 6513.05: 66.26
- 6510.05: 64.96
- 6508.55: 66.16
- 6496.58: 59.65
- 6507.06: 67.3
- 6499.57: 58.88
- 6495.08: 61.4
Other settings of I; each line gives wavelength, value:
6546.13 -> 66.53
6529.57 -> 54.77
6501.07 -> 58.21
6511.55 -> 64.25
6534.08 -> 64.02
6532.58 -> 59.67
